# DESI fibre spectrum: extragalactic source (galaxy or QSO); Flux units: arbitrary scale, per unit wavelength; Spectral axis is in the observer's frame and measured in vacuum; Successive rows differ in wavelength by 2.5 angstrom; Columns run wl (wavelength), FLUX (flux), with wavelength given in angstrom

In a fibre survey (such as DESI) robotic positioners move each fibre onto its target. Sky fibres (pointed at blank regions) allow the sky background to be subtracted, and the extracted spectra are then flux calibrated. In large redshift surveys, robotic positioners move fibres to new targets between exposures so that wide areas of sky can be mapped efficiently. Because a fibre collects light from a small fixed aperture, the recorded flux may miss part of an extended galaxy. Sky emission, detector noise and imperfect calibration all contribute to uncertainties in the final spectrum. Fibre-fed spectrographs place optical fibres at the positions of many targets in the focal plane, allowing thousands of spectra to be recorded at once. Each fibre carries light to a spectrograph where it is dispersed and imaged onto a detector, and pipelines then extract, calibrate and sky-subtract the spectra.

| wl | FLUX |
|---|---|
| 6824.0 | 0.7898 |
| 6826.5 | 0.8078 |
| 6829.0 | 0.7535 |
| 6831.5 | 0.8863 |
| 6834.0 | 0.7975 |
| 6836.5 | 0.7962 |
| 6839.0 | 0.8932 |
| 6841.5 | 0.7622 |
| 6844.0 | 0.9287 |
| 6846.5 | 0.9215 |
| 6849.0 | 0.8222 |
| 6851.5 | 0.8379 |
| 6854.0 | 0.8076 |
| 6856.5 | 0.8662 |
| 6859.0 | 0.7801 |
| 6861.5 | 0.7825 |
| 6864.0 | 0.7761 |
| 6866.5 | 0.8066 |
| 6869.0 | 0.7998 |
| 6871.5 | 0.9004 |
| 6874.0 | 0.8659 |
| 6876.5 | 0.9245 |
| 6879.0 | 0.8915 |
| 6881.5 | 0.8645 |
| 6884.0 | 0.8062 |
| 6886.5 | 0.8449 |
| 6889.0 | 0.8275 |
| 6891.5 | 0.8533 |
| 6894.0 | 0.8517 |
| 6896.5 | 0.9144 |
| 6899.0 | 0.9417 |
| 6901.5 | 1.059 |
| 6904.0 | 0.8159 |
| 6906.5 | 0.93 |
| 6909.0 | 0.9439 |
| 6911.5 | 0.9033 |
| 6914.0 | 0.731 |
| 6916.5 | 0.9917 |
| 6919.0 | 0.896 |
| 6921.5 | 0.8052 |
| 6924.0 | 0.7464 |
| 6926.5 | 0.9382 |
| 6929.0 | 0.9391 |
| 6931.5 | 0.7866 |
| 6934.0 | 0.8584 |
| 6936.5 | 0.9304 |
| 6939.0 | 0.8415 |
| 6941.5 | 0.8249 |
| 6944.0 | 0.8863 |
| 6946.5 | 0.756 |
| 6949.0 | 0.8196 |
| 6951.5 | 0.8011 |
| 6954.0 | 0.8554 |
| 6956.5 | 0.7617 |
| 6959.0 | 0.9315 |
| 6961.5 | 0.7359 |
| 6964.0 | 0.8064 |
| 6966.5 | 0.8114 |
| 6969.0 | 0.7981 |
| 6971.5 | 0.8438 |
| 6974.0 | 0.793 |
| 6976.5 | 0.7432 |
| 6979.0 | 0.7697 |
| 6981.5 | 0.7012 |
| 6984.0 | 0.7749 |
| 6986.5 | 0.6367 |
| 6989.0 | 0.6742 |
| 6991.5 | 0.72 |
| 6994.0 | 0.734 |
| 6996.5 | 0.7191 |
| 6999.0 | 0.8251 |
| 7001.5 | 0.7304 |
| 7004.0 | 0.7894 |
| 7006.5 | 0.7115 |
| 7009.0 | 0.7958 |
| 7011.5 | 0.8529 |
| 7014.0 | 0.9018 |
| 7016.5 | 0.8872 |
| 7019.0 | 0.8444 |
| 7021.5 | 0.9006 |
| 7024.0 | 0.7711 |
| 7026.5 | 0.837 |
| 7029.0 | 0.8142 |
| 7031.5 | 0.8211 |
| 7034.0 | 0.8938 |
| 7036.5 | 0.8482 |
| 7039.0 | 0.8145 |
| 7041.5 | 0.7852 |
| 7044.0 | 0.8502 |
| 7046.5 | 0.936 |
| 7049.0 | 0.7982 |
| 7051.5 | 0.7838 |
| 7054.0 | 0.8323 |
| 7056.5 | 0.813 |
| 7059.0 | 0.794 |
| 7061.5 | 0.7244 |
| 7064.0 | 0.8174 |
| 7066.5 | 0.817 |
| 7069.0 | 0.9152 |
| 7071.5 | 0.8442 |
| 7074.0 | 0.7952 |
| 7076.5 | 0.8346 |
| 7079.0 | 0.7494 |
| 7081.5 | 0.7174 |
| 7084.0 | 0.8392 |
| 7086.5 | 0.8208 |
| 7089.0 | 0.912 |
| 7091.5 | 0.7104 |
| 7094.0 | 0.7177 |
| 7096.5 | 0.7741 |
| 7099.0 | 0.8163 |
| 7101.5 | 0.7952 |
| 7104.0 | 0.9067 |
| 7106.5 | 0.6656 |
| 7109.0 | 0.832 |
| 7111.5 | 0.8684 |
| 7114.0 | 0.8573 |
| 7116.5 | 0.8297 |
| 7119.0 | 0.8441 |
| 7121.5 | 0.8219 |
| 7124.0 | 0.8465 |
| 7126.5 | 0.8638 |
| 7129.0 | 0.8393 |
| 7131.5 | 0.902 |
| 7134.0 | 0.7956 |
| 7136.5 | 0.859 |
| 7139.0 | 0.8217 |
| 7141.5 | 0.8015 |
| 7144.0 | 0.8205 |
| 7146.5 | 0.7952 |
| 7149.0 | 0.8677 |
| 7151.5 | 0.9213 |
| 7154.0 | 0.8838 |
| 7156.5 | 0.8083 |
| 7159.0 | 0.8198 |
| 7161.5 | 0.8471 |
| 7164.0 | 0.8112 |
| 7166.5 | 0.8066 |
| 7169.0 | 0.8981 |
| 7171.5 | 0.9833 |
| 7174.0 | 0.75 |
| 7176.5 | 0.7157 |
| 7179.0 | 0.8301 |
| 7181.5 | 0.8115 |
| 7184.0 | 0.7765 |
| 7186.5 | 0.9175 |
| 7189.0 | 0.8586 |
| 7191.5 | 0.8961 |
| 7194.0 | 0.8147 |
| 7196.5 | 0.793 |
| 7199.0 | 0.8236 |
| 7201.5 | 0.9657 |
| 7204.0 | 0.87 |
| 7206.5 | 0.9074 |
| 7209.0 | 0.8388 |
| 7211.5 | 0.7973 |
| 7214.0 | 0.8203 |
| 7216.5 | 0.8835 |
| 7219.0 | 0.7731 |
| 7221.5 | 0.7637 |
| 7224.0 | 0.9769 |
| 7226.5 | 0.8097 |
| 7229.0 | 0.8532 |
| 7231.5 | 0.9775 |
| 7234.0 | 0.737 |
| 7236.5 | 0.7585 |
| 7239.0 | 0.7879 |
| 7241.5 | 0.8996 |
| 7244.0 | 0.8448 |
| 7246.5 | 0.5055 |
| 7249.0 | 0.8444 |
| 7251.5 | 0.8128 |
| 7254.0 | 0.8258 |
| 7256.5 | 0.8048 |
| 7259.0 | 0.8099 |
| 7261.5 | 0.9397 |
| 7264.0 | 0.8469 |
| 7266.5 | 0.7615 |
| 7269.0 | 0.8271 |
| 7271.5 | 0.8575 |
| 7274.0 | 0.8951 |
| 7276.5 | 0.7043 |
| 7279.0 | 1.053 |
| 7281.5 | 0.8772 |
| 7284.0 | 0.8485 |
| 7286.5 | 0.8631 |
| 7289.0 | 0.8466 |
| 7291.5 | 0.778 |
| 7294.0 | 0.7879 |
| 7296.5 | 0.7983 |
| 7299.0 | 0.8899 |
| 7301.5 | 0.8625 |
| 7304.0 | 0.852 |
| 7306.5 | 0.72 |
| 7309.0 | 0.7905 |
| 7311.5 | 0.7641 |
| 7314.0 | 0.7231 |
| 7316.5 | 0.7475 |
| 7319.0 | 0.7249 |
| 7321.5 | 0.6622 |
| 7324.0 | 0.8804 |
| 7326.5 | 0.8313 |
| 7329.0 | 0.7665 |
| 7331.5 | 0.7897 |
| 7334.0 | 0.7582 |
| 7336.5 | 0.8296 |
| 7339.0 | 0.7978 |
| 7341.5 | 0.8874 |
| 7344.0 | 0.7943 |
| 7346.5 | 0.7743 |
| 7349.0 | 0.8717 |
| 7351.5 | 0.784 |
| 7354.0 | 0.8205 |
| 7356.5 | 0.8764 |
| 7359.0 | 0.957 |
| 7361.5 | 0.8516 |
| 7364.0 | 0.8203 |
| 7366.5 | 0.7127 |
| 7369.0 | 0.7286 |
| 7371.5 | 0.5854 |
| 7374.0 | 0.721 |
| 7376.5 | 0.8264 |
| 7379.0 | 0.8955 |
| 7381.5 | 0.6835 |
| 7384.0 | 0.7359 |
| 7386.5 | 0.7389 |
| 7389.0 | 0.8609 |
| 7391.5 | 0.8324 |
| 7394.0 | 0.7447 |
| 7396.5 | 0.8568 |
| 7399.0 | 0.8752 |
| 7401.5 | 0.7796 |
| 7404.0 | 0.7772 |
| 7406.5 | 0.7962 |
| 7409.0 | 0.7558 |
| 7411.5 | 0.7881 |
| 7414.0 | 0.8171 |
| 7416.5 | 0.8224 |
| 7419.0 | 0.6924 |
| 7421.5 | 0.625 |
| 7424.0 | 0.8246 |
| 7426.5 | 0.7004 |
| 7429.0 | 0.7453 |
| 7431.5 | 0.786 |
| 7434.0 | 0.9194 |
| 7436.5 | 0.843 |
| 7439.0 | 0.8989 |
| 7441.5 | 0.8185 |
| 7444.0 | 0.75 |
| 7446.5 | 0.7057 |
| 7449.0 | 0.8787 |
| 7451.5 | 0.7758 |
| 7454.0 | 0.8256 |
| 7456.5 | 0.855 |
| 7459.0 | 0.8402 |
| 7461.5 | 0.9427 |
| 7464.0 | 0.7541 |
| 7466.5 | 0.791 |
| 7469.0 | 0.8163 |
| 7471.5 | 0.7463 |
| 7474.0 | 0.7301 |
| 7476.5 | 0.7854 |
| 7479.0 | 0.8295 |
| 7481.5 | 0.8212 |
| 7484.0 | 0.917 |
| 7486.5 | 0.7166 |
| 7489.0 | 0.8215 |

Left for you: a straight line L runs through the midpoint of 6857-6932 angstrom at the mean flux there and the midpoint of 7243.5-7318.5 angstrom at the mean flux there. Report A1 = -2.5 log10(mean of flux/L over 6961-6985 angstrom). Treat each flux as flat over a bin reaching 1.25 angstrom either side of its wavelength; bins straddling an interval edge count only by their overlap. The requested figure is 0.10 mag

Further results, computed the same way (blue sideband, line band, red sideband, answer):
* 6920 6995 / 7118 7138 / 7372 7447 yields -0.07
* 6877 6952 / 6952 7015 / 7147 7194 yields 0.11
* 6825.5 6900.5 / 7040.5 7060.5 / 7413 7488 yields 0.01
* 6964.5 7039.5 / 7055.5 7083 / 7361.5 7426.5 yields -0.02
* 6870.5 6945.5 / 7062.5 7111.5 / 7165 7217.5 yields 0.07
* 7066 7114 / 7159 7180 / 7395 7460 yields -0.03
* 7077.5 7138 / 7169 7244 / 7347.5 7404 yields -0.04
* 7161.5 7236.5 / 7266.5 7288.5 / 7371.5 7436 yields -0.05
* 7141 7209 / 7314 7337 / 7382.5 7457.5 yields 0.06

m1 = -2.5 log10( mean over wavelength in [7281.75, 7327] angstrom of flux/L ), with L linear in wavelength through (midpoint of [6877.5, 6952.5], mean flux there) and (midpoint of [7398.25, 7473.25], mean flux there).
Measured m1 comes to 0.021 mag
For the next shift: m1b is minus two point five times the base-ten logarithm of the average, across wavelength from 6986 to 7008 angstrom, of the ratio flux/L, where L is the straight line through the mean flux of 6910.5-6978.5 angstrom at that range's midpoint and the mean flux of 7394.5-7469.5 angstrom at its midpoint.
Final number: 0.14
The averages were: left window 0.834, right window 0.801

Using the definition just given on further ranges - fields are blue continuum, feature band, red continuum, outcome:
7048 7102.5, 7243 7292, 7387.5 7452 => -0.04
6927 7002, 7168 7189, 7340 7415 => -0.05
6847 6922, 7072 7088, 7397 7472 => 0.06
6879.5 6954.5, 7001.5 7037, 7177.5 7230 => 0.04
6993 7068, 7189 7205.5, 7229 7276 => -0.06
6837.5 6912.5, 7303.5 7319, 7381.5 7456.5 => 0.07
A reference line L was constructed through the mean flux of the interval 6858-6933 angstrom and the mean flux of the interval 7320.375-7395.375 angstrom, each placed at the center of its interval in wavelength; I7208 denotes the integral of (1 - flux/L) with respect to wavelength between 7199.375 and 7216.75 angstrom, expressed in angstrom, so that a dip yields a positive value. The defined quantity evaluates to -1.0 angstrom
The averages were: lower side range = 0.864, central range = 0.866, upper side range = 0.794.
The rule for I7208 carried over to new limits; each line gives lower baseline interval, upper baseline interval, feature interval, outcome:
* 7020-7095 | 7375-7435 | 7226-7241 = -0.4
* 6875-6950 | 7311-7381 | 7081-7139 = 1.0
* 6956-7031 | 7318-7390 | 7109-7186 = -4.7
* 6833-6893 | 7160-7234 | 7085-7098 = 0.8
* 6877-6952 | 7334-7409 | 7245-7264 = 0.5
